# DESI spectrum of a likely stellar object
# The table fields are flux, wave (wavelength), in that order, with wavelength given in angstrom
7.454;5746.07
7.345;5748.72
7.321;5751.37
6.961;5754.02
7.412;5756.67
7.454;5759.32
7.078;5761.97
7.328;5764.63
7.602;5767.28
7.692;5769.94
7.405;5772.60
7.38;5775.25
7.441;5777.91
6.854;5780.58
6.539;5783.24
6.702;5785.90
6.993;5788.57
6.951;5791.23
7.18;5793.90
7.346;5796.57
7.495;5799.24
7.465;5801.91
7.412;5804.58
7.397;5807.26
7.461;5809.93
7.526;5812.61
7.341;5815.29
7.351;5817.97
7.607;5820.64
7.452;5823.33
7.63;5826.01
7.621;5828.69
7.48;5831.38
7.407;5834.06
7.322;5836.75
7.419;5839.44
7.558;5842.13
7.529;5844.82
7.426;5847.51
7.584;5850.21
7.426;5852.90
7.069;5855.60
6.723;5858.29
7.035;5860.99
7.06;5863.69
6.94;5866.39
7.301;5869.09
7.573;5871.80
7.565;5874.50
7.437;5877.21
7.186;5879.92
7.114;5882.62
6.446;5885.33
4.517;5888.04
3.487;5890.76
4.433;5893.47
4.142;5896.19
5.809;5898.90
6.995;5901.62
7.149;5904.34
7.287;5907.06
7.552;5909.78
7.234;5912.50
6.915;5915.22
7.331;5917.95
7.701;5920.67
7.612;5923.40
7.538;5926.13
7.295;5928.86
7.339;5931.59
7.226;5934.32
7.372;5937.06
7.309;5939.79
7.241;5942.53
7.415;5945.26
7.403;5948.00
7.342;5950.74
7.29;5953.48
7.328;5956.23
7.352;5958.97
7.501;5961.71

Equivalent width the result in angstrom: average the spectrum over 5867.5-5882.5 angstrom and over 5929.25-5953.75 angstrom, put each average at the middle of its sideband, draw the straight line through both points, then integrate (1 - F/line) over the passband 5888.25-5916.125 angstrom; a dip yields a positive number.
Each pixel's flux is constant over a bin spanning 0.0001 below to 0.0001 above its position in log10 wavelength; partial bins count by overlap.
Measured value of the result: 5.1 angstrom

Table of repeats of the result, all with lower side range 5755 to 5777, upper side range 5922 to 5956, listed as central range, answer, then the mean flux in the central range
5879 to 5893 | 3.3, 5.62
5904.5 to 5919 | 0.2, 7.25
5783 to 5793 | 0.8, 6.84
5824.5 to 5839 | -0.2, 7.49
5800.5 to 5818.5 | -0.1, 7.42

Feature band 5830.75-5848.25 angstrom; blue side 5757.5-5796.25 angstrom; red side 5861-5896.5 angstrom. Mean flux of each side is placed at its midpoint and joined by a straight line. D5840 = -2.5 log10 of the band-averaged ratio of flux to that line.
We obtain -0.12 mag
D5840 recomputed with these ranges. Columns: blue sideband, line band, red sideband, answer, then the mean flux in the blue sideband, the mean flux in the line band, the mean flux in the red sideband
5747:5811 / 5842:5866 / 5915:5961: 0.01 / 7.26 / 7.24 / 7.37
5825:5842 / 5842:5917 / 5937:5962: 0.11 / 7.48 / 6.72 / 7.35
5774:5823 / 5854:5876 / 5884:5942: -0.04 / 7.25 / 7.16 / 6.62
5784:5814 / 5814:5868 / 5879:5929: -0.06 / 7.25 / 7.35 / 6.49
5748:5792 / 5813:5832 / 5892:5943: -0.06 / 7.21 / 7.5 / 6.91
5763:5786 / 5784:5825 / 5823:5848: 0.01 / 7.24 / 7.3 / 7.49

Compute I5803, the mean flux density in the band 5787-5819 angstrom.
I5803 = 7.32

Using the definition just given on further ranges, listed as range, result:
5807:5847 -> 7.48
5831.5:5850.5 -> 7.46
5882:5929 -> 6.45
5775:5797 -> 7.01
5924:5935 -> 7.38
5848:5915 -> 6.64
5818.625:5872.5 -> 7.36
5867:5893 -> 6.45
